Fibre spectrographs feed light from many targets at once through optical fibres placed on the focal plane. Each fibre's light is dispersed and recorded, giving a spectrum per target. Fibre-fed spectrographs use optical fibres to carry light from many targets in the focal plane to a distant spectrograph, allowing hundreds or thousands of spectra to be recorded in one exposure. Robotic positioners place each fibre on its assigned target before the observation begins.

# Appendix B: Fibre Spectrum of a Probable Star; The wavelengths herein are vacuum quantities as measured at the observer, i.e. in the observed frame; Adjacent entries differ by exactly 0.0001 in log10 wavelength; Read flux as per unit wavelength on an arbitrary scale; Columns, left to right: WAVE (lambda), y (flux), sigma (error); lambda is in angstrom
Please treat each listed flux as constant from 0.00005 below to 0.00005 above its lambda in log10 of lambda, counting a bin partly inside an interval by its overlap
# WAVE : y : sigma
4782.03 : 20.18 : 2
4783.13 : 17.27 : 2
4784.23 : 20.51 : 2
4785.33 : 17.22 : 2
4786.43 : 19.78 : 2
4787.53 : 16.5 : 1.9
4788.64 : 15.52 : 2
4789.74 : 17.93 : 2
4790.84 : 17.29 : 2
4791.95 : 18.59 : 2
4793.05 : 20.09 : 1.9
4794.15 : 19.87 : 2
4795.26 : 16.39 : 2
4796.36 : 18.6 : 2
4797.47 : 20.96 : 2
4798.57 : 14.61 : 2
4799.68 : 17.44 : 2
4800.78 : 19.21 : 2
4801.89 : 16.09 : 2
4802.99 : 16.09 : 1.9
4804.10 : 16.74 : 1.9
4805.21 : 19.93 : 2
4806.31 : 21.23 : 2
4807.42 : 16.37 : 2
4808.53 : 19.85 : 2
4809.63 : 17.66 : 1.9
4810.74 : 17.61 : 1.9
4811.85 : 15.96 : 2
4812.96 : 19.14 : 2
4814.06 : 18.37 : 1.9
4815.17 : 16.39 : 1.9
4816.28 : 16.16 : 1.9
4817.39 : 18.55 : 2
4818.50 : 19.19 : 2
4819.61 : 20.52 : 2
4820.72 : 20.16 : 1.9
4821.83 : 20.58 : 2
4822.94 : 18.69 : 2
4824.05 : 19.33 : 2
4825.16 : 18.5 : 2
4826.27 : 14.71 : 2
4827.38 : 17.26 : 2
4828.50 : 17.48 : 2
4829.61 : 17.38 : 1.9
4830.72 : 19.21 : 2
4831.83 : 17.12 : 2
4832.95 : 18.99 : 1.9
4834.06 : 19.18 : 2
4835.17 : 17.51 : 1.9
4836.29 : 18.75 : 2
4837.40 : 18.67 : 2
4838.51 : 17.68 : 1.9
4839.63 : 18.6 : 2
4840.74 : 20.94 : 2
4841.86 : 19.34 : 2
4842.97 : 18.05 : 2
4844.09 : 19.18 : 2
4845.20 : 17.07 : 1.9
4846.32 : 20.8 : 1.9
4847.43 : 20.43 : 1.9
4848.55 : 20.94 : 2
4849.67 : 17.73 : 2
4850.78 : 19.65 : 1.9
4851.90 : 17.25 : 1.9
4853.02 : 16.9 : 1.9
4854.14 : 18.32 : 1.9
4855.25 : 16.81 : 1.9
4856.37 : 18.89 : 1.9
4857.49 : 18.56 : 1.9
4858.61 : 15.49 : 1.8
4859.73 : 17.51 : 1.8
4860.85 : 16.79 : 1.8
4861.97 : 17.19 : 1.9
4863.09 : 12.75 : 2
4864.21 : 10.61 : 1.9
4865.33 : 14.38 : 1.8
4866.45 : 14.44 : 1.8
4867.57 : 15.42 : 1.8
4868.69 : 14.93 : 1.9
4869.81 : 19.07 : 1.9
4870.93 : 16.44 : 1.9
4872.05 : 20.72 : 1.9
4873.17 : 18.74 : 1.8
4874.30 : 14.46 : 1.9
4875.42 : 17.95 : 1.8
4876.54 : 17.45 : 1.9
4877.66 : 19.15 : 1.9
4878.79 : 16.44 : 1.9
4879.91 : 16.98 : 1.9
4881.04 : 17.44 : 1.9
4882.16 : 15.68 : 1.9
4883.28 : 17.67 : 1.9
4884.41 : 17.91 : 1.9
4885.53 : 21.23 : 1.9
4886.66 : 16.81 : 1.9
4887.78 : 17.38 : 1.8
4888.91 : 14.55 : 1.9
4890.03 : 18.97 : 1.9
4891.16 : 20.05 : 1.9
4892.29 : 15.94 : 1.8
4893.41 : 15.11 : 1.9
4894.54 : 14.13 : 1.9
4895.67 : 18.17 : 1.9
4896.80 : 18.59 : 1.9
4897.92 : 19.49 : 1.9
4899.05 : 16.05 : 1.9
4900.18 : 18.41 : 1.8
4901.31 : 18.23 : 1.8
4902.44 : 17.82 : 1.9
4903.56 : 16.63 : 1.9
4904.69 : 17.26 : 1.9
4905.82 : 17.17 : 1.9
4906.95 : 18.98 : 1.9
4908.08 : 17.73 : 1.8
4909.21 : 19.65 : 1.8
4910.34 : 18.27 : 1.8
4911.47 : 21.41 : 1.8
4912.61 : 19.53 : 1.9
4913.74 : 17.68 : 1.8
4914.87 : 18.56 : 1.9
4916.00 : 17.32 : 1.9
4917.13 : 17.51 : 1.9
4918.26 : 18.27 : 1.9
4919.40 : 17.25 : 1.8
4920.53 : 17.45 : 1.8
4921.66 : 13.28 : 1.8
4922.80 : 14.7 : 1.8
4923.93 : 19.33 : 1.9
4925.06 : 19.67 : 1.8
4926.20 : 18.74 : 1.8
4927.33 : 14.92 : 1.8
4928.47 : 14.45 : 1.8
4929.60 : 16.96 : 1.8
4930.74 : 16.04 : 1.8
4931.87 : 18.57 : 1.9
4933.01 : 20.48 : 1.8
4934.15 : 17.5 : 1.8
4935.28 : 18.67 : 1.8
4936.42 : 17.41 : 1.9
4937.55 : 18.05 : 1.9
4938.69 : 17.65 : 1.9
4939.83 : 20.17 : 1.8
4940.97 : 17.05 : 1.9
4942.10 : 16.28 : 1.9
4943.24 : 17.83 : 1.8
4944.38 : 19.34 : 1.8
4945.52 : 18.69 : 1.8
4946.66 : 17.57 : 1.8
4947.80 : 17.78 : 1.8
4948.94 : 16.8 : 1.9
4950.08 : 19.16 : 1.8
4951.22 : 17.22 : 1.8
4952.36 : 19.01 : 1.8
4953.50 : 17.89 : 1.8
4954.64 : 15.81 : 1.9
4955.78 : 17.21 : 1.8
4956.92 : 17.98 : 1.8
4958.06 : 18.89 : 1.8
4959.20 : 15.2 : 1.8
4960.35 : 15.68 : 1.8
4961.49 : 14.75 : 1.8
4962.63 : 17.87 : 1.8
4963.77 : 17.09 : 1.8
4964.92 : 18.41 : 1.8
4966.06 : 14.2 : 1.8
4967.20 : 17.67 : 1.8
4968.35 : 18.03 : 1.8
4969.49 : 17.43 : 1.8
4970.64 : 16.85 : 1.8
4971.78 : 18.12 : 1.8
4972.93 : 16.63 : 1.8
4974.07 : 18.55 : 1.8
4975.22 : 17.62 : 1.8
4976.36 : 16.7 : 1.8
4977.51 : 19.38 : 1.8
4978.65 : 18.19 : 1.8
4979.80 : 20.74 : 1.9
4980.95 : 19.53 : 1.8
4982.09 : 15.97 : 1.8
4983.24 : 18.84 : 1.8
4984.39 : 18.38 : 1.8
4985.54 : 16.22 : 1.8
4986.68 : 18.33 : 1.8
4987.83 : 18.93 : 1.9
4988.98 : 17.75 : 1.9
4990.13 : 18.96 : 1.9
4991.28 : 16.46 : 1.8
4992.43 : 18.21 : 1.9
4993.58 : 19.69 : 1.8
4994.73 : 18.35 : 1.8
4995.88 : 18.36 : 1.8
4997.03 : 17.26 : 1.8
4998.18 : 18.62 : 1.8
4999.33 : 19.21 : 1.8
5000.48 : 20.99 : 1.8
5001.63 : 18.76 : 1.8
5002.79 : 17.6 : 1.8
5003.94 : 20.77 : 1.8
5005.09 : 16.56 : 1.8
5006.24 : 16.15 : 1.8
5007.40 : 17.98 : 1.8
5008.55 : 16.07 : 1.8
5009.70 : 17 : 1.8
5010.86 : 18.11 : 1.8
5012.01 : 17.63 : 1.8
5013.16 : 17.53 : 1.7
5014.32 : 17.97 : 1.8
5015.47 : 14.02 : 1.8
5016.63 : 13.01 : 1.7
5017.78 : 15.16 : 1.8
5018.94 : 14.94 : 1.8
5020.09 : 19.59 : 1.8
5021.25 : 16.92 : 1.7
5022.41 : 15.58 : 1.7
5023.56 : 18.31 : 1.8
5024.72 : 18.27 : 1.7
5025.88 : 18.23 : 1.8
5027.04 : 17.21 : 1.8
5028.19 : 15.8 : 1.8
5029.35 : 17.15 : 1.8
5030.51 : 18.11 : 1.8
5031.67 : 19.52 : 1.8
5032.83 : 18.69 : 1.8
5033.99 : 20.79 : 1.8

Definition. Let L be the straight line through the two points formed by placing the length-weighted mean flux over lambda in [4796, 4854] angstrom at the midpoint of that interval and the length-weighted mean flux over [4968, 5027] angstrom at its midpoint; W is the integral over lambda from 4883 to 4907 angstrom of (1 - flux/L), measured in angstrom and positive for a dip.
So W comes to 0.7 angstrom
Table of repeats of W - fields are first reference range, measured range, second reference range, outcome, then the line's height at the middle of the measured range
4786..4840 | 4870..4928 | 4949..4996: 0.8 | 17.9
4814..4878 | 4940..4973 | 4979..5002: 1.7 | 18.3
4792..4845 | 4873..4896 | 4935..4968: 0.9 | 17.9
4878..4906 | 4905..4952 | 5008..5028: -1.7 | 17.2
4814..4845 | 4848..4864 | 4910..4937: 0.8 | 18.2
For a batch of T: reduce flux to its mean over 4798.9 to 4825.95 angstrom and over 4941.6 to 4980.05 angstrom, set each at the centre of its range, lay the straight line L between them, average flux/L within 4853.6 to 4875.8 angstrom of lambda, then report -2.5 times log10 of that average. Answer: 0.10 mag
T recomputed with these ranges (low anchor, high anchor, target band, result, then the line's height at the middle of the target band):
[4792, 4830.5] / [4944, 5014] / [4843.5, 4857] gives -0.034 mag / 18.1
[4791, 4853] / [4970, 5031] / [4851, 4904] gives 0.070 mag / 18.2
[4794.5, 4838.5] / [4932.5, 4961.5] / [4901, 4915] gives -0.031 mag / 17.9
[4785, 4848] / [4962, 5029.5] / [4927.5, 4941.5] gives 0.011 mag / 17.8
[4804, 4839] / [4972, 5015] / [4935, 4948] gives 0.008 mag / 18.2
